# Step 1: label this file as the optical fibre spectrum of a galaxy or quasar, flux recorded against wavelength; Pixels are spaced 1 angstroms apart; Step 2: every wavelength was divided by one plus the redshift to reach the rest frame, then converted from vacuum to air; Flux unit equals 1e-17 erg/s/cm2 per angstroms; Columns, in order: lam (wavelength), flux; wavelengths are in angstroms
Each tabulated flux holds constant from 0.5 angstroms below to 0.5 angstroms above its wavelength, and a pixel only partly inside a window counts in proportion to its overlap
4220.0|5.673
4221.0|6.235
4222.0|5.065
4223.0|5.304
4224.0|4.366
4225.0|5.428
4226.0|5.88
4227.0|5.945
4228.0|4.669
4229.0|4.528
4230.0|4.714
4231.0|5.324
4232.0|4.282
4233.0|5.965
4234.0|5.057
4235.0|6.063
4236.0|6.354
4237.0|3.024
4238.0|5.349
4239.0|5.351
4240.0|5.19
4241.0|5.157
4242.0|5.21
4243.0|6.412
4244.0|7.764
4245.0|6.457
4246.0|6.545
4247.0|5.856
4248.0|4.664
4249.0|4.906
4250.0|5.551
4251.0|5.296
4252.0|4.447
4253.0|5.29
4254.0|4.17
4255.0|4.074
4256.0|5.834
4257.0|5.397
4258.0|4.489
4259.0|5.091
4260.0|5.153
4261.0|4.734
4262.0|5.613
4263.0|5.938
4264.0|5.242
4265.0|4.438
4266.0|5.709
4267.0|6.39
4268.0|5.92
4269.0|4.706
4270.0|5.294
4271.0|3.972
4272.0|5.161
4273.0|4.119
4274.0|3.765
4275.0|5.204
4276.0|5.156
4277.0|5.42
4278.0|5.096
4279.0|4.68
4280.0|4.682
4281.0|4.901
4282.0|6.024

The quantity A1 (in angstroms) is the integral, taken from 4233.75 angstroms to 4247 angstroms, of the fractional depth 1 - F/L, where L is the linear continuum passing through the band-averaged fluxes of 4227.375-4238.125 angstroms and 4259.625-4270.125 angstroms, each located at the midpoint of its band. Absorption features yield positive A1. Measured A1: -1.5 angstroms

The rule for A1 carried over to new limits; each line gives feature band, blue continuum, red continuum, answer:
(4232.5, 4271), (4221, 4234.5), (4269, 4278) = -3.1 angstroms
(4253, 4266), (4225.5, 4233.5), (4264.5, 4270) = 0.8 angstroms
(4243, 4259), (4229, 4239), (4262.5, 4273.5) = -0.8 angstroms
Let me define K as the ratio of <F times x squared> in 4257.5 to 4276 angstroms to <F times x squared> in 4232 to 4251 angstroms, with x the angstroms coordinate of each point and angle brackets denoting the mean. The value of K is 0.92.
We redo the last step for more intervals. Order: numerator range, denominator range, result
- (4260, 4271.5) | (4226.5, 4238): 1.05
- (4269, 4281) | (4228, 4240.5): 0.96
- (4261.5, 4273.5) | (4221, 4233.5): 1.03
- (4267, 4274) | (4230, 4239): 0.96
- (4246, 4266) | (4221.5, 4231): 1.01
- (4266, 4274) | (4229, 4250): 0.94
